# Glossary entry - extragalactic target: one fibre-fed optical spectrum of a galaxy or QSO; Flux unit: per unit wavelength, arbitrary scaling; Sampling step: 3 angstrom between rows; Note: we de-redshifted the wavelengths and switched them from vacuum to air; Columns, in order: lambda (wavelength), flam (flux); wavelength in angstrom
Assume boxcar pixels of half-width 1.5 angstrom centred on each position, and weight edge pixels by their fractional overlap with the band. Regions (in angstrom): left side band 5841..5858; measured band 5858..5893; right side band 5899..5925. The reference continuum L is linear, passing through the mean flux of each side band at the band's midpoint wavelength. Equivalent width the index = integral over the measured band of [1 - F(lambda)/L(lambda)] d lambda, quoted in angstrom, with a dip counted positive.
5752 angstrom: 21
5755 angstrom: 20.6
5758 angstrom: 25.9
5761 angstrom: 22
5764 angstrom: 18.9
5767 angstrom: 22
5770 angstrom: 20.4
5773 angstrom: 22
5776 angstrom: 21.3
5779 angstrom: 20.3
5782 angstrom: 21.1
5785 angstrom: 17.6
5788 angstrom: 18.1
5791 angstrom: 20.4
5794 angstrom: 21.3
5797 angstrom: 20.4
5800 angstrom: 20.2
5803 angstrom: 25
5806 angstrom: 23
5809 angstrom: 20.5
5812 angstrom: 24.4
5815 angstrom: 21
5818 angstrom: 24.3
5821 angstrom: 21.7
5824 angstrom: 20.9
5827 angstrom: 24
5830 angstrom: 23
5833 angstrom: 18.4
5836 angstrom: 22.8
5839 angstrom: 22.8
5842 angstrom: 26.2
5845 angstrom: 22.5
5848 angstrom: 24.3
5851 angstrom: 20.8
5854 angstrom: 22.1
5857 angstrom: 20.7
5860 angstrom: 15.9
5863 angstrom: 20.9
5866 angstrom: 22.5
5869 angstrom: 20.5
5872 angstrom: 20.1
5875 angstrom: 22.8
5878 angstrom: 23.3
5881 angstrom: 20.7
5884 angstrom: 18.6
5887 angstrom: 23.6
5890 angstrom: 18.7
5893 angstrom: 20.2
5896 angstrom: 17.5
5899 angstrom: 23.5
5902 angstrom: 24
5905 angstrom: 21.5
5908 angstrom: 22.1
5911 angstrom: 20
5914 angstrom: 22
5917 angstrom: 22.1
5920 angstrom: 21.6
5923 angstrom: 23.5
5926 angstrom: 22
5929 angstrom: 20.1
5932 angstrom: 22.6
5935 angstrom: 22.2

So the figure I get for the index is 2.84 angstrom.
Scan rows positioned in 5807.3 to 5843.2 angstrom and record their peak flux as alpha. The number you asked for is 26.2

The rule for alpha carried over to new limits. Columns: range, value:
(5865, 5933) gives 24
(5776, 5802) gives 21.3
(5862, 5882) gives 23.3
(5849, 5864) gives 22.1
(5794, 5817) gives 25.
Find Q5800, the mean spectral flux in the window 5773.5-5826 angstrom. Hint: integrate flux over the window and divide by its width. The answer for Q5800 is 21.3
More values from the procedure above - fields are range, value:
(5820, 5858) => 22.4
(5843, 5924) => 21.4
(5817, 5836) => 22.1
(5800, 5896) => 21.7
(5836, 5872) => 21.7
